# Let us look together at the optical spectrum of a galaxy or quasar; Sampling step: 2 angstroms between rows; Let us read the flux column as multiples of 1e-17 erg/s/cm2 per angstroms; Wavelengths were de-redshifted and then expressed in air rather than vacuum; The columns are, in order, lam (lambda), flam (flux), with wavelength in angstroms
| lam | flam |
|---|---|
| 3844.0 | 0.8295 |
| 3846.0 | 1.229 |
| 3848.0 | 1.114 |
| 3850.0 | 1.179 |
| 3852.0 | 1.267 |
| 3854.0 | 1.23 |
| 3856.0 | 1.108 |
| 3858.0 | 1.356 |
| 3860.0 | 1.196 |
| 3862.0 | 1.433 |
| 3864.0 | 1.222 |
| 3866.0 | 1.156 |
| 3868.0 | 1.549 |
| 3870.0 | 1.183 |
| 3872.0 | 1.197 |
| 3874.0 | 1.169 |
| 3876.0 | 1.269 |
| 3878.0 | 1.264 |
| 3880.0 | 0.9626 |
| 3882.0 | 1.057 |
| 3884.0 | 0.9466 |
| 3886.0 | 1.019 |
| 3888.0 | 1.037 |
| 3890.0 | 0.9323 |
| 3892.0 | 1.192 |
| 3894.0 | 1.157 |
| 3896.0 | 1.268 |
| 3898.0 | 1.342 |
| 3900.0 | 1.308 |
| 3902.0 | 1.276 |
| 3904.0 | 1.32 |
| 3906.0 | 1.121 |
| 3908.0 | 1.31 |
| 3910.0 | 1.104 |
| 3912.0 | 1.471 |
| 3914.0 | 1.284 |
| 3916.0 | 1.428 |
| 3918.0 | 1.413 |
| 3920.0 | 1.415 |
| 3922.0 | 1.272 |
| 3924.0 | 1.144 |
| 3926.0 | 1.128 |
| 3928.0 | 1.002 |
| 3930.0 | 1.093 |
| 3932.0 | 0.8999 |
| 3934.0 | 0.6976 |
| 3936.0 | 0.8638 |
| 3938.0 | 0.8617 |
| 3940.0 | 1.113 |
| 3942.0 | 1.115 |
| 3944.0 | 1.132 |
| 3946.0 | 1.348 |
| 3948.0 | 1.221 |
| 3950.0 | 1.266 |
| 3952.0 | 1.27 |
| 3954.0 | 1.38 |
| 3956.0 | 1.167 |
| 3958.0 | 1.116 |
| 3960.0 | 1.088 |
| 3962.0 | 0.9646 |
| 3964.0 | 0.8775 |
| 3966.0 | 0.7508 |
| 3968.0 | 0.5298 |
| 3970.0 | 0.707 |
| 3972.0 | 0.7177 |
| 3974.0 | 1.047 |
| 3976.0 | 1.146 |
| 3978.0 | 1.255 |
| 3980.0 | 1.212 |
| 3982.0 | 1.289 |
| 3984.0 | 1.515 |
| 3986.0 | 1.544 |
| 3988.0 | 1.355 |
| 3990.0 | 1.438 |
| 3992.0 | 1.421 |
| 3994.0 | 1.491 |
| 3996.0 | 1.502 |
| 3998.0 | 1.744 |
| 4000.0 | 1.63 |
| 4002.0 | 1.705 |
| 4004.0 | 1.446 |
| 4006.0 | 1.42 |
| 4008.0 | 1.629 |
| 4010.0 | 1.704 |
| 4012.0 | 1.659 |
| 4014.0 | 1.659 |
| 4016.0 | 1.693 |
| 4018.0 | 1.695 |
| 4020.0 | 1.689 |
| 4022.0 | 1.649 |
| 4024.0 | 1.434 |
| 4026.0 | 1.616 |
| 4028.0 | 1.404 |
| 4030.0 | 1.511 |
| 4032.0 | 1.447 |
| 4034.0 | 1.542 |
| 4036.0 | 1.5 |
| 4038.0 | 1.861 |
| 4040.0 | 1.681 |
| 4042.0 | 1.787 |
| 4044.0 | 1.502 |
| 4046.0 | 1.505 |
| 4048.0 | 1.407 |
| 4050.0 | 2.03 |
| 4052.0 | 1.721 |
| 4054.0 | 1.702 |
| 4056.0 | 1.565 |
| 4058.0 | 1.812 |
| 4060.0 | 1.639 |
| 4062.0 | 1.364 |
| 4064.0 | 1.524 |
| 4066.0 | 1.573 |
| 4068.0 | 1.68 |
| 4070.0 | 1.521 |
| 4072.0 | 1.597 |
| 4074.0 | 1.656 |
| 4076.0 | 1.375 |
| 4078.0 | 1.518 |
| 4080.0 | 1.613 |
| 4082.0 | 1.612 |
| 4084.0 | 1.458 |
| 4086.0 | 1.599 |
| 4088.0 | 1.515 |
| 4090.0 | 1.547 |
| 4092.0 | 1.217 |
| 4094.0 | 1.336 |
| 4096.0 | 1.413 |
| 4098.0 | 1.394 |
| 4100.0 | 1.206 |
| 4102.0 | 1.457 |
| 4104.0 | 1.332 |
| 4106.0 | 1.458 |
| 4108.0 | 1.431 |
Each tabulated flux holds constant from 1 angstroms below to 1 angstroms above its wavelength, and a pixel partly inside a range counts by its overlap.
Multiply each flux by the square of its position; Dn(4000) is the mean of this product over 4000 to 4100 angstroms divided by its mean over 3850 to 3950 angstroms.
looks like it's 1.43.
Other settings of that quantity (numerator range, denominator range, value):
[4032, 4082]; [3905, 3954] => 1.47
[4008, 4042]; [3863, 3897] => 1.51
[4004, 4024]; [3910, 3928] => 1.32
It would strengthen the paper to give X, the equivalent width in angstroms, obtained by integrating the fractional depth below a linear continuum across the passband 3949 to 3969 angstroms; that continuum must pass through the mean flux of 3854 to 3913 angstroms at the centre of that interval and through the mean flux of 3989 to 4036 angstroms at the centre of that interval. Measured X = 5.3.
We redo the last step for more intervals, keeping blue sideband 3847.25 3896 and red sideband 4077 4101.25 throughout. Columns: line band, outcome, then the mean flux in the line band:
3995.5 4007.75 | -2.2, 1.58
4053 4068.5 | -2.1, 1.61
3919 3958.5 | 4.3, 1.13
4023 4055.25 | -4.9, 1.6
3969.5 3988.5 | 1.8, 1.19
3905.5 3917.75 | -0.7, 1.3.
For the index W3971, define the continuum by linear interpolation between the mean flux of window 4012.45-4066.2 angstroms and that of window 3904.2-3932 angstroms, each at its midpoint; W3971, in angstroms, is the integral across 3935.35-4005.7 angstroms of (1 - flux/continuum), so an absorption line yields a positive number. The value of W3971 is 9.69 angstroms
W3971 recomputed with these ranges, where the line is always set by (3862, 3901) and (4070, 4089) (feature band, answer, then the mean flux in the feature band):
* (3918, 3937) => 2.79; 1.08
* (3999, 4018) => -2.76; 1.62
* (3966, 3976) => 4.13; 0.79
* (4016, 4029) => -1.35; 1.59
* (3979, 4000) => -1.21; 1.46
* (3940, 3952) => 0.79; 1.21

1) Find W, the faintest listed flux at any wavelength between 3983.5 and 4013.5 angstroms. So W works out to 1.355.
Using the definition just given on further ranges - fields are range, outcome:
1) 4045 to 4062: 1.364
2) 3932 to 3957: 0.6976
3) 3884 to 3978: 0.5298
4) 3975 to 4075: 1.146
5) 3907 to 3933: 0.8999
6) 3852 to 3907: 0.9323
